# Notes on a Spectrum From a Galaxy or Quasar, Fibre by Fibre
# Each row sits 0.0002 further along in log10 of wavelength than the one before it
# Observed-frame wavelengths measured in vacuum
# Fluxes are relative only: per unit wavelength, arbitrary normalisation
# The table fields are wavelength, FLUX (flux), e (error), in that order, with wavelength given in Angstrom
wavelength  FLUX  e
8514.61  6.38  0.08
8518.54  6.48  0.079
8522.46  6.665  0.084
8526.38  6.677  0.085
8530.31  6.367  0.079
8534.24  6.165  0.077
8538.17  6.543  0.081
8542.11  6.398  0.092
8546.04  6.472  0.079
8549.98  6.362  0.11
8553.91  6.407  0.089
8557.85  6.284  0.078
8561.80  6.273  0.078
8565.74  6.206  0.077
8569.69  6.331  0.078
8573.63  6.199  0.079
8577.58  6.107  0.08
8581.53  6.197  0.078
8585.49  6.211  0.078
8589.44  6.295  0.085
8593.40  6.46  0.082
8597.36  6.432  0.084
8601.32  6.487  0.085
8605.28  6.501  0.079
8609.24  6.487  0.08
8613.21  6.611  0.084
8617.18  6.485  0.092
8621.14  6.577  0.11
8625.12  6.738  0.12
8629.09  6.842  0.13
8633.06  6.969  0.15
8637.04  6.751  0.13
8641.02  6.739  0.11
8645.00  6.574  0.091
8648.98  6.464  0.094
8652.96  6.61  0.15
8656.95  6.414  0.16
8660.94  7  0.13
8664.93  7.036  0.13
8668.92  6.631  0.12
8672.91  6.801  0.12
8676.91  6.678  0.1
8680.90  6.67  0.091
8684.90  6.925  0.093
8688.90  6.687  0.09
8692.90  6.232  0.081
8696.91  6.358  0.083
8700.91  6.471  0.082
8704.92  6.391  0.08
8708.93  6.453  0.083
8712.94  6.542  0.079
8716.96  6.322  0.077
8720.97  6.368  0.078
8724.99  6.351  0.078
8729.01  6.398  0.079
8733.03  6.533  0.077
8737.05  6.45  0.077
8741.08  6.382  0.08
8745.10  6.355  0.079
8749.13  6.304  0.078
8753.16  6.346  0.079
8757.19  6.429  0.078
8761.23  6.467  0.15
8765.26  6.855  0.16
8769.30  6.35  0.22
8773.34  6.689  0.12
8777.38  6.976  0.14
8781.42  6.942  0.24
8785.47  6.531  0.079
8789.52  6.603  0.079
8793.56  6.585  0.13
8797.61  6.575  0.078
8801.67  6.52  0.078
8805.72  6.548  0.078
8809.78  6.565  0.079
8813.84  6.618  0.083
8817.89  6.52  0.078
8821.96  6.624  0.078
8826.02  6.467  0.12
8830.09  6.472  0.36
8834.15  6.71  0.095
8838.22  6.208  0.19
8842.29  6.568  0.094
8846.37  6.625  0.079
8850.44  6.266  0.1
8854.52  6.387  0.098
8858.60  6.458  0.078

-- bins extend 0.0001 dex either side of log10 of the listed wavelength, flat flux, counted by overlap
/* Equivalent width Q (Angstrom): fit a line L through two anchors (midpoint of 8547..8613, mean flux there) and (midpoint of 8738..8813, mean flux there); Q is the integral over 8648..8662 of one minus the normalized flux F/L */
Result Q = -0.4 Angstrom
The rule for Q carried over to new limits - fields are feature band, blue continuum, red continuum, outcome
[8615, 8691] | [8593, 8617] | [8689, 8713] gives -3.02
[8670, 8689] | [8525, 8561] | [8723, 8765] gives -1.01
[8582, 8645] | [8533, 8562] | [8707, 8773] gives -1.66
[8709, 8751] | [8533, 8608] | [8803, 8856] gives 0.25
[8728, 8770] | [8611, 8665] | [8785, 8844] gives 0.95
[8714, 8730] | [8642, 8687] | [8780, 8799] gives 0.74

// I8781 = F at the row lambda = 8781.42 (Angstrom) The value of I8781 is 6.942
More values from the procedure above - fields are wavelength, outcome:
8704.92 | 6.391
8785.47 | 6.531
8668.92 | 6.631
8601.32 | 6.487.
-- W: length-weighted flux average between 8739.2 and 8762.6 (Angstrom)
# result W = 6.38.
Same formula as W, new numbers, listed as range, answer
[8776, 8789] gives 6.78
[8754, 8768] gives 6.55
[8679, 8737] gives 6.48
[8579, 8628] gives 6.46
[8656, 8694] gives 6.73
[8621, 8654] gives 6.71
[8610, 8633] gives 6.67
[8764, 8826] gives 6.62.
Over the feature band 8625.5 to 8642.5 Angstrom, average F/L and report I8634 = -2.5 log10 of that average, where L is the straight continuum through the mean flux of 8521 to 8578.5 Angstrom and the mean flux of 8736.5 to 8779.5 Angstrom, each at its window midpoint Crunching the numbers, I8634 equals -0.06 mag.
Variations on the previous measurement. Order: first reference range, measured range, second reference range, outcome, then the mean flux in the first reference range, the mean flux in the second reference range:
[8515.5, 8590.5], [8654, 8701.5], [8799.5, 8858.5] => -0.04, 6.35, 6.5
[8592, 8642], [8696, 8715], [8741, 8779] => 0.02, 6.62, 6.52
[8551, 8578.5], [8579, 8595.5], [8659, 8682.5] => 0.02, 6.27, 6.81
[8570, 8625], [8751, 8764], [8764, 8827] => 0.02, 6.4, 6.62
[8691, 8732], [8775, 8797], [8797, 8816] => -0.03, 6.39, 6.56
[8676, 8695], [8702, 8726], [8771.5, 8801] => 0.04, 6.64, 6.69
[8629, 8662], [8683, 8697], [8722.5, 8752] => 0.00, 6.69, 6.39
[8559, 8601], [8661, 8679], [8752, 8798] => -0.06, 6.28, 6.62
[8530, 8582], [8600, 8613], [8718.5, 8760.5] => -0.03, 6.31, 6.39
